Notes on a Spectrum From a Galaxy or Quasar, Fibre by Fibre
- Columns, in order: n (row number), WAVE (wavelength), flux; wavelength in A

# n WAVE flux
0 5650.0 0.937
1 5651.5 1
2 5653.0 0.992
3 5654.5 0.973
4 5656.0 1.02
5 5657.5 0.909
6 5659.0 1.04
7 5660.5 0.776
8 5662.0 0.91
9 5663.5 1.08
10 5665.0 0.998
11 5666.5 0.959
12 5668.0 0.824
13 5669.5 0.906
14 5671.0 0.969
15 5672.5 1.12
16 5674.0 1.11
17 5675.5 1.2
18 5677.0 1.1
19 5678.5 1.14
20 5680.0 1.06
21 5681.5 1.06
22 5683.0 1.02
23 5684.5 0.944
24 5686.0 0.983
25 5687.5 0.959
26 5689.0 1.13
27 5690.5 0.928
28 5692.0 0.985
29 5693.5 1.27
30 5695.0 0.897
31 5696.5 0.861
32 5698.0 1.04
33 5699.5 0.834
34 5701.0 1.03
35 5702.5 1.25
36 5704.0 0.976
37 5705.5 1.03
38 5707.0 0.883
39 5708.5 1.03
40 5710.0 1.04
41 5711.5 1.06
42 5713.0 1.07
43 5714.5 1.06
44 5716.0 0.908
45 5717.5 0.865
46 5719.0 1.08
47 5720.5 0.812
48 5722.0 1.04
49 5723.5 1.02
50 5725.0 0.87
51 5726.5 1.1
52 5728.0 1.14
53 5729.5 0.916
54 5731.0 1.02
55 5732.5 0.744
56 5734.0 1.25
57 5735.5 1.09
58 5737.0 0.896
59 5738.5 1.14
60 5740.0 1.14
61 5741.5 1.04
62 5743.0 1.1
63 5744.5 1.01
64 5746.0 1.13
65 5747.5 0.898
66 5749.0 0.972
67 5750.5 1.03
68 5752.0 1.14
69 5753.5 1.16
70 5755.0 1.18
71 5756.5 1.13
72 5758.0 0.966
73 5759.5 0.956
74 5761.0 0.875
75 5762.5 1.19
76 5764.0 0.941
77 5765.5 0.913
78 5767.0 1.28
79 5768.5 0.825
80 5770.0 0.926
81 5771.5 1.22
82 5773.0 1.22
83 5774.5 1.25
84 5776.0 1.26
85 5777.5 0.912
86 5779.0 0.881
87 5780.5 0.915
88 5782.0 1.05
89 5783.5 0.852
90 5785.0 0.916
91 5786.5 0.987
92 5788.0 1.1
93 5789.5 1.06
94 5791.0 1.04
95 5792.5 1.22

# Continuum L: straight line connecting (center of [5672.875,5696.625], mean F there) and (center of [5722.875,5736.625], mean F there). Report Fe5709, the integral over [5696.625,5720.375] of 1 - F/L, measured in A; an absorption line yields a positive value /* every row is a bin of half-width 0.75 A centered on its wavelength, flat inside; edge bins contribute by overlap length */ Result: 0.6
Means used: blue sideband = 1.05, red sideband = 1.01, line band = 1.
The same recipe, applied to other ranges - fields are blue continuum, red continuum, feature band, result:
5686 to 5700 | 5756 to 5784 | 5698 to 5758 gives -1.05 A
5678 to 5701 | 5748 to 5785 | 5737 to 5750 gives -0.18 A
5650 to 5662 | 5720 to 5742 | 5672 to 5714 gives -2.18 A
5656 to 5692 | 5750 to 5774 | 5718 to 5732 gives 0.61 A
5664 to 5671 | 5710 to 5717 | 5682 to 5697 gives -0.41 A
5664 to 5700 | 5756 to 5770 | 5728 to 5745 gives -0.52 A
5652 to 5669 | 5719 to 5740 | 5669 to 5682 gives -1.51 A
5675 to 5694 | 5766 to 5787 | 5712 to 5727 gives 0.94 A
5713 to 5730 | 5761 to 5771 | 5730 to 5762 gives -1.38 A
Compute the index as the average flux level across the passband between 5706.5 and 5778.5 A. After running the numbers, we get 1.04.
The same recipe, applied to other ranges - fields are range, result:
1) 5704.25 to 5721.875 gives 0.987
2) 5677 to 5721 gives 1.01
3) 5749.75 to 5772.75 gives 1.05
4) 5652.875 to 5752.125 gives 1.01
